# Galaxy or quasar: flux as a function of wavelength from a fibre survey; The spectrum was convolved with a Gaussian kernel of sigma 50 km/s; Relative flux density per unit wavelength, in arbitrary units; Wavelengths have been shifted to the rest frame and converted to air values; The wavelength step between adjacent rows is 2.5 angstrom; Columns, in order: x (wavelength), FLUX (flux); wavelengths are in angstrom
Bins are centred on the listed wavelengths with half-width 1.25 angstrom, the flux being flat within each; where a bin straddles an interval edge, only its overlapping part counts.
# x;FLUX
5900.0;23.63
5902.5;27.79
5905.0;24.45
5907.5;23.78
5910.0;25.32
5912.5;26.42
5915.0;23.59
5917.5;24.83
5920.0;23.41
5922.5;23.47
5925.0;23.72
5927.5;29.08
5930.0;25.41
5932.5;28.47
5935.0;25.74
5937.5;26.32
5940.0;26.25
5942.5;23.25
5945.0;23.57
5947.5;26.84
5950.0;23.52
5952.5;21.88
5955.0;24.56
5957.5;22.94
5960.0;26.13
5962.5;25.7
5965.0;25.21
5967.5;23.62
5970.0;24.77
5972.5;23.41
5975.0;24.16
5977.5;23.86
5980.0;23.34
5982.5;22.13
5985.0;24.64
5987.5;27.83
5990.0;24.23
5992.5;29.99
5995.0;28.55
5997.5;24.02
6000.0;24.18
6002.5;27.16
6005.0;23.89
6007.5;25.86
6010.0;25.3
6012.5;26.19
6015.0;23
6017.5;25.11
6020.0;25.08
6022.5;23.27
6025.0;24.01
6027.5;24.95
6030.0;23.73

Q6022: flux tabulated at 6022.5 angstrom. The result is 23.27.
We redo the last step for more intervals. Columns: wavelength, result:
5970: 24.77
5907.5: 23.78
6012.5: 26.19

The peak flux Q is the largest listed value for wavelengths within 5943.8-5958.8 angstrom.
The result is 26.84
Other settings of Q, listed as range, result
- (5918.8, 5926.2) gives 23.72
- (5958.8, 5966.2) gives 26.13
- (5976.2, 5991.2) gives 27.83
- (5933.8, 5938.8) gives 26.32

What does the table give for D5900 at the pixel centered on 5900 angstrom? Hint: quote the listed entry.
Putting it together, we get 23.63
